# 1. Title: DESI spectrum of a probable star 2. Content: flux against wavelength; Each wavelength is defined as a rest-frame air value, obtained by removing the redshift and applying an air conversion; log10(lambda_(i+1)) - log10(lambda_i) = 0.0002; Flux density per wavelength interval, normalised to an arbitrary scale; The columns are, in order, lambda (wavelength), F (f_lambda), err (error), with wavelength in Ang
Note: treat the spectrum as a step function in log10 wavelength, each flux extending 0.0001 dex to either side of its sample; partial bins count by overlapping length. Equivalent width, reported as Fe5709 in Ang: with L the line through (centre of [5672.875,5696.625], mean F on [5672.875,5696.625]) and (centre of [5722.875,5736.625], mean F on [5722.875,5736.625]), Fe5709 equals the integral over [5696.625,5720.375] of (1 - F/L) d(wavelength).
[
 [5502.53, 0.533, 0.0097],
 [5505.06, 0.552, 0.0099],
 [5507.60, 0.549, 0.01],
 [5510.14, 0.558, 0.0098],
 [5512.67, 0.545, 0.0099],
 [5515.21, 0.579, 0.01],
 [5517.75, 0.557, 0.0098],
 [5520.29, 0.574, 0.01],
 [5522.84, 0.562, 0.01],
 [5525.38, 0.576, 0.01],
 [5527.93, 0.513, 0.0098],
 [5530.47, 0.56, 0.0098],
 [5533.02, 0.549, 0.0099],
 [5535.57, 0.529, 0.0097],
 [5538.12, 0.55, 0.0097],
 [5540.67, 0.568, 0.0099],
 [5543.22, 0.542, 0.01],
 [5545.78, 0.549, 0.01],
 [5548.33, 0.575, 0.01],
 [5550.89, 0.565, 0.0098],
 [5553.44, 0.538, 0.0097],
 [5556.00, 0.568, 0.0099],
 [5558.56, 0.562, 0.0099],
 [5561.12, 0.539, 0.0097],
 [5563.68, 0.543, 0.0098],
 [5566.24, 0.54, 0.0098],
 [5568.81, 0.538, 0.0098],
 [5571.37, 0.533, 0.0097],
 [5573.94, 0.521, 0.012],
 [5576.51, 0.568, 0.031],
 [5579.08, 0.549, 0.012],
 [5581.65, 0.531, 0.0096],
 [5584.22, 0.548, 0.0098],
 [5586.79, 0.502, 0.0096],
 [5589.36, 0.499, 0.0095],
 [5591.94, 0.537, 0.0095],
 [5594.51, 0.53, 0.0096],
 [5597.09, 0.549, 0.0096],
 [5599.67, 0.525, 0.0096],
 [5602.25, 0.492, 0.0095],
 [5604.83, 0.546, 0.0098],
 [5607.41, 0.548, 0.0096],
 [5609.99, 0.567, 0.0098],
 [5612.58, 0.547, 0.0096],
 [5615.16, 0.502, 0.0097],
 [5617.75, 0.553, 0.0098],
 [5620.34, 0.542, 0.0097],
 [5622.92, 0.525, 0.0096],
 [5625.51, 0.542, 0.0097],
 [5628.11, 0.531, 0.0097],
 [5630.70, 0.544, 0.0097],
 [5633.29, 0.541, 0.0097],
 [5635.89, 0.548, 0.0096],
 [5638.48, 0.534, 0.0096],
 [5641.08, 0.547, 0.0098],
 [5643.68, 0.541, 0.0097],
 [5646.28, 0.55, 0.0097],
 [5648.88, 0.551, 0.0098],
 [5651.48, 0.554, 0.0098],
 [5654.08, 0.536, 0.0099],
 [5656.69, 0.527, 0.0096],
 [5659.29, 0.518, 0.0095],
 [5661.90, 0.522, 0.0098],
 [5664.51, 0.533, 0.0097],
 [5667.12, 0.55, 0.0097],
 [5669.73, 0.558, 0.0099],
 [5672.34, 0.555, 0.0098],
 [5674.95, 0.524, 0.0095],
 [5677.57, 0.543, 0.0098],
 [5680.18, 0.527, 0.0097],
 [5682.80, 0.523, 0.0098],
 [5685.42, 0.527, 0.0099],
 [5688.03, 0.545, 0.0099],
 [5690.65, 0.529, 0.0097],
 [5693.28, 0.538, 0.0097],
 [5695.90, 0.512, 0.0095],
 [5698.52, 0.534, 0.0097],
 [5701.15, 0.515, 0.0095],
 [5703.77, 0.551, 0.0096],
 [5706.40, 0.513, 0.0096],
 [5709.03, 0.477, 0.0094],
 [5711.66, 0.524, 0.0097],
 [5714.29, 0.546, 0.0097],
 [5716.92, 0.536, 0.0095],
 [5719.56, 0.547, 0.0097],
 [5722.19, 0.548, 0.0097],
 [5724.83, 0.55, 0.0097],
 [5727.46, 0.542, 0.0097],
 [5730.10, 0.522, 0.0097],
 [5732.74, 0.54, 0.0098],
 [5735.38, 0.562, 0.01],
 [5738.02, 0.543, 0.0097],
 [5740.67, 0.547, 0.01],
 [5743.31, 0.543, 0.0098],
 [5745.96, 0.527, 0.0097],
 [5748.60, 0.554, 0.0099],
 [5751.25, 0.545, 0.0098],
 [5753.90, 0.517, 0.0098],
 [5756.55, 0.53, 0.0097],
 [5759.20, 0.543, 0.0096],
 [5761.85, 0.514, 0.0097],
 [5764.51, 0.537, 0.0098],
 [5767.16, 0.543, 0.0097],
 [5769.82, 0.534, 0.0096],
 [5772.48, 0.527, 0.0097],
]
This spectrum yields 0.5 Ang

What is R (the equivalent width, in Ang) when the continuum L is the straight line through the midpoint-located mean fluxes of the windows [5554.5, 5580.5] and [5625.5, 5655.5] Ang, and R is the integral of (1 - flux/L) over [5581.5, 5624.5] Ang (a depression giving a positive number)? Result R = 1.0 Ang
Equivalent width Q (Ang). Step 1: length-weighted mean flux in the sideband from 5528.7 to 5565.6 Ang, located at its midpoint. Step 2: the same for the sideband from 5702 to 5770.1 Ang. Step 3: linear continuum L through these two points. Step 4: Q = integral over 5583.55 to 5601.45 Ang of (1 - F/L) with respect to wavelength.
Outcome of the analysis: 0.7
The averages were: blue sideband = 0.552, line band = 0.525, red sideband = 0.536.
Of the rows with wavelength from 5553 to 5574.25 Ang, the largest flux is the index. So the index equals 0.568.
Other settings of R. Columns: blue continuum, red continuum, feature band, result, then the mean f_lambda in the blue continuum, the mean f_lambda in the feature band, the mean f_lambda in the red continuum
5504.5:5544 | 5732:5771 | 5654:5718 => 1.5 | 0.554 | 0.53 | 0.539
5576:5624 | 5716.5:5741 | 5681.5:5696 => 0.3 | 0.534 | 0.53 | 0.544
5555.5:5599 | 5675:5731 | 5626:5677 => -0.6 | 0.538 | 0.54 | 0.531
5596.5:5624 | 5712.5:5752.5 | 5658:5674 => 0.0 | 0.536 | 0.539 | 0.543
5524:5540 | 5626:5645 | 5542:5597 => 0.3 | 0.547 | 0.542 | 0.541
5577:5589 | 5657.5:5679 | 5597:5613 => -0.1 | 0.532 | 0.538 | 0.538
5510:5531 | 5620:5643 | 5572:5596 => 0.7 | 0.558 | 0.532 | 0.539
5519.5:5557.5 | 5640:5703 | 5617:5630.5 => 0.1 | 0.554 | 0.538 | 0.536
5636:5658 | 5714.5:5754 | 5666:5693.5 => 0.2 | 0.543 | 0.538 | 0.542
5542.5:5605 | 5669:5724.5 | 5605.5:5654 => -0.6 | 0.539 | 0.543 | 0.532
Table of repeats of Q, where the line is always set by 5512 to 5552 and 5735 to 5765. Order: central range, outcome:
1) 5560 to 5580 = 0.4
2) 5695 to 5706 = 0.3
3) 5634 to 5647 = 0.1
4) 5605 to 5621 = 0.2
